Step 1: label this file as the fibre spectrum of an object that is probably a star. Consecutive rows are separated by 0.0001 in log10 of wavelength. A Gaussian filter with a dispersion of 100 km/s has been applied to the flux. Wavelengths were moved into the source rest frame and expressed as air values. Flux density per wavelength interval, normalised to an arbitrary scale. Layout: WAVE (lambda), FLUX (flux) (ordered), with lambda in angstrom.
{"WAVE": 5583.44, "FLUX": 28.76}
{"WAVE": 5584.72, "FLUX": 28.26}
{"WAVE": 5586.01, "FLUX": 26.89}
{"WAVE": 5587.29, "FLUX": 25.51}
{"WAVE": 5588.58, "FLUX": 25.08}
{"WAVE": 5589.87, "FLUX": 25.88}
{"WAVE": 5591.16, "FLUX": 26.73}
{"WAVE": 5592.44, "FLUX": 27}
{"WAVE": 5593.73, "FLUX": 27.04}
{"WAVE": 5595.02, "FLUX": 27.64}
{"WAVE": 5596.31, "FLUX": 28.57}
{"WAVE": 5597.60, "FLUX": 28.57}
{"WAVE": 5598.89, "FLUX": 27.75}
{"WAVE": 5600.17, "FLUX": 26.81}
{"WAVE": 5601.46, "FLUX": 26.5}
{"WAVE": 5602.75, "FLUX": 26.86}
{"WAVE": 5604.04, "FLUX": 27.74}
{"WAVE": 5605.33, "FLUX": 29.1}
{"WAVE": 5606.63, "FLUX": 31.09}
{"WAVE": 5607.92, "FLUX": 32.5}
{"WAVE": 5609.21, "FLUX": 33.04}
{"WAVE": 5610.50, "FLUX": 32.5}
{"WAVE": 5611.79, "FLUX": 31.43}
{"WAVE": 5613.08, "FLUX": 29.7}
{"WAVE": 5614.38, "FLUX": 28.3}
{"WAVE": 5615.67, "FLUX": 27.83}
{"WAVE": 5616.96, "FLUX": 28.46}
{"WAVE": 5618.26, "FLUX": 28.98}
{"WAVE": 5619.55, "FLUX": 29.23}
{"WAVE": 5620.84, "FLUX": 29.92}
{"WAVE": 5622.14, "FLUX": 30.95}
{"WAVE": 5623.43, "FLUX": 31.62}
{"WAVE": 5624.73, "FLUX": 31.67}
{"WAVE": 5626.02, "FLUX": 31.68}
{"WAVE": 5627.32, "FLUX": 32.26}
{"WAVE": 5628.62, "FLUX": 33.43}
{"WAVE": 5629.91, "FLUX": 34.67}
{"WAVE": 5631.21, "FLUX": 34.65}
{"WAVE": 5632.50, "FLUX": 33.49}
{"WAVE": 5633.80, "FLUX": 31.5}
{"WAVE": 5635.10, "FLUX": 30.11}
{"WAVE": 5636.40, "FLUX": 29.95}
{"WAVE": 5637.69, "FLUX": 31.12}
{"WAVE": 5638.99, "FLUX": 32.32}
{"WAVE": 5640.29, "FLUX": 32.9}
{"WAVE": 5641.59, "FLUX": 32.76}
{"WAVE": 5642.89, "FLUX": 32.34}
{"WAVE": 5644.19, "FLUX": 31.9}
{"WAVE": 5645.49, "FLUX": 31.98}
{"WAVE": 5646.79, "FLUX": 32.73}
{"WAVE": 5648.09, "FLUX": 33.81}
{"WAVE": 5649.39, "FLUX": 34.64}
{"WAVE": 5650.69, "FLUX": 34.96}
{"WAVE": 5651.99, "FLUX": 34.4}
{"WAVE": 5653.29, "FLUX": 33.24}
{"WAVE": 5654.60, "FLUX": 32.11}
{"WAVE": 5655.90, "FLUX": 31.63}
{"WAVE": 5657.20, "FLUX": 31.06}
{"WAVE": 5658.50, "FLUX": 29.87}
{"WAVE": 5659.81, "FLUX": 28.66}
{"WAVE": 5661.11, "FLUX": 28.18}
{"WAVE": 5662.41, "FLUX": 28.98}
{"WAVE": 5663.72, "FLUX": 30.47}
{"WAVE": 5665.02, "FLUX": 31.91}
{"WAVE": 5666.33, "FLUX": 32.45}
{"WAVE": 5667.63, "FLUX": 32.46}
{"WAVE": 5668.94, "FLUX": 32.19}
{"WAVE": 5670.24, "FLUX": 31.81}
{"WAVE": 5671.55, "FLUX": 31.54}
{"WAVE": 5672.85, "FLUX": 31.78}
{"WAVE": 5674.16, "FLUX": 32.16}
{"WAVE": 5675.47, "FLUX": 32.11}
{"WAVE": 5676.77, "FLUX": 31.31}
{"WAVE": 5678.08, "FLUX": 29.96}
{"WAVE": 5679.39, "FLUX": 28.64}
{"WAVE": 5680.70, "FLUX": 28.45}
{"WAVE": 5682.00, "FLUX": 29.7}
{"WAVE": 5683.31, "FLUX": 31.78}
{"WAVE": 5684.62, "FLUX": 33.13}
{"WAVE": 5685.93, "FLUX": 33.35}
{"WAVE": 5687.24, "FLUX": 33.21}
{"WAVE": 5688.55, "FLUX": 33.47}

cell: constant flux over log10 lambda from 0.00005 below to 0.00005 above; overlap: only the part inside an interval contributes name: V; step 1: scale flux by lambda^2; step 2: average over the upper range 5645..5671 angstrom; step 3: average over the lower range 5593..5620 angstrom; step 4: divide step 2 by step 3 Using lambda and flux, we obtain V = 1.1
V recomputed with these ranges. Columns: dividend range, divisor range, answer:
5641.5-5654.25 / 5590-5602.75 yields 1.24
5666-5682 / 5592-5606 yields 1.16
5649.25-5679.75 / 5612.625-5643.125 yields 1.02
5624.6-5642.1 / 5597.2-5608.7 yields 1.14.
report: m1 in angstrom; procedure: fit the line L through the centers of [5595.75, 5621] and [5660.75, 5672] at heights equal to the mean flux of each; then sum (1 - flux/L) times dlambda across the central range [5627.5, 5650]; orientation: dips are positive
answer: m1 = -1.7 angstrom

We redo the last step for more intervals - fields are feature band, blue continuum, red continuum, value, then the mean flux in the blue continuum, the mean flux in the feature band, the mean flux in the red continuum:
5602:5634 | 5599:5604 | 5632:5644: -1.9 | 27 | 30.9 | 31.8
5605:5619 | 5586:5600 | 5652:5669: -1.1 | 27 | 30.3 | 31.1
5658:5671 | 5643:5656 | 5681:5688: 0.8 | 33.2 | 30.7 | 32.1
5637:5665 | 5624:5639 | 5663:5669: 0.1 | 32.2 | 31.9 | 31.8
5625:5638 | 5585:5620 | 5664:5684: -1.2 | 28.4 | 32.3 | 31.2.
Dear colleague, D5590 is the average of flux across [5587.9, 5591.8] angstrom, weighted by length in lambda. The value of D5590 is 25.9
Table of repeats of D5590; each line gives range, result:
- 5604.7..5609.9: 31.4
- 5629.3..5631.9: 34.7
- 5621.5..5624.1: 31.3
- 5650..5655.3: 33.7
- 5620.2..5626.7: 31.2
